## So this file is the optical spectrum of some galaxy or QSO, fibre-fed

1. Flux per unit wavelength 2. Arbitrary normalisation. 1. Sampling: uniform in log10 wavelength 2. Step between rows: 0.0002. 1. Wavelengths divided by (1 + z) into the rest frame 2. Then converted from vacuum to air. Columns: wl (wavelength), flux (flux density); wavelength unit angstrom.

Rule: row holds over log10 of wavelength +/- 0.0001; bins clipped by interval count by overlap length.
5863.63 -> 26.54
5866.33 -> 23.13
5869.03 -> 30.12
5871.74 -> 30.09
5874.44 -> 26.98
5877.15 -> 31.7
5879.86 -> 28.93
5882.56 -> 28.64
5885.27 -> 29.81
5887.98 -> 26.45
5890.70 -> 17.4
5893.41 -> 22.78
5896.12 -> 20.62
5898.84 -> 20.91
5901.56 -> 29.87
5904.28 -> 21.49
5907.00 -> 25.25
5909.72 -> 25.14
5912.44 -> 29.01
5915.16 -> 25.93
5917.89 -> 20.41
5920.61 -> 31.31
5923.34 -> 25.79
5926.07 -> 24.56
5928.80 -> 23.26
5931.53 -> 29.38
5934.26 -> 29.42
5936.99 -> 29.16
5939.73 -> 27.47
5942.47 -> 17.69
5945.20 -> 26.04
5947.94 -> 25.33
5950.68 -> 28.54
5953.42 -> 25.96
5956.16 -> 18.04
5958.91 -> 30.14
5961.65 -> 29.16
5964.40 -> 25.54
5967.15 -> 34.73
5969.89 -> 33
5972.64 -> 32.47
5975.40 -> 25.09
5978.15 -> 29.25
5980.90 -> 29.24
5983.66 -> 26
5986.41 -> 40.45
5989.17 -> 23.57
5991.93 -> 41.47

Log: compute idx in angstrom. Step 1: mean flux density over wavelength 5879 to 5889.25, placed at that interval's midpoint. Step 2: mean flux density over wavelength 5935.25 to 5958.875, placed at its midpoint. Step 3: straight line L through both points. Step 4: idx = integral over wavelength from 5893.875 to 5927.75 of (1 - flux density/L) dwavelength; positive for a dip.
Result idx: 2.6 angstrom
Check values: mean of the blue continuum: 28.5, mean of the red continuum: 25.2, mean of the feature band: 24.9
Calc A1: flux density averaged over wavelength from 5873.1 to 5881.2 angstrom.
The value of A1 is 29.2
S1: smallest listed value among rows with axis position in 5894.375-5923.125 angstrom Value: 20.41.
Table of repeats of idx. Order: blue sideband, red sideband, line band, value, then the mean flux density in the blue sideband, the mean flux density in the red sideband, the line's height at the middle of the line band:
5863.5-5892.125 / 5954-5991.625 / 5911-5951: 3.1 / 27.3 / 29.3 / 28.4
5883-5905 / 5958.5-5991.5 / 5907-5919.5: 0.1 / 23.9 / 30.2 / 25.4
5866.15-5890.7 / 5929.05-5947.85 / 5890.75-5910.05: 2.9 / 28.1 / 26.3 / 27.4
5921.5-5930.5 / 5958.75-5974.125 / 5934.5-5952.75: 1.1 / 25.1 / 30.9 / 27.6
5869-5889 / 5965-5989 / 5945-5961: 2.4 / 29.1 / 30.7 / 30.3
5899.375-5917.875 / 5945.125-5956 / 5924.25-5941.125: -1.1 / 25.5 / 25.6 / 25.5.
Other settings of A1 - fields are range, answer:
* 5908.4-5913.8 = 27.1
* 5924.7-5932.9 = 25.7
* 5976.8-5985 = 28.2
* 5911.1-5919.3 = 25.2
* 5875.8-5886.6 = 29.8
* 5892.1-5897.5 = 21.7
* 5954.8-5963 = 25.8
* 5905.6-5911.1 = 25.2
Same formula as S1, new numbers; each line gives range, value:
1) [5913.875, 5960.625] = 17.69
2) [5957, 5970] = 25.54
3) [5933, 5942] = 27.47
